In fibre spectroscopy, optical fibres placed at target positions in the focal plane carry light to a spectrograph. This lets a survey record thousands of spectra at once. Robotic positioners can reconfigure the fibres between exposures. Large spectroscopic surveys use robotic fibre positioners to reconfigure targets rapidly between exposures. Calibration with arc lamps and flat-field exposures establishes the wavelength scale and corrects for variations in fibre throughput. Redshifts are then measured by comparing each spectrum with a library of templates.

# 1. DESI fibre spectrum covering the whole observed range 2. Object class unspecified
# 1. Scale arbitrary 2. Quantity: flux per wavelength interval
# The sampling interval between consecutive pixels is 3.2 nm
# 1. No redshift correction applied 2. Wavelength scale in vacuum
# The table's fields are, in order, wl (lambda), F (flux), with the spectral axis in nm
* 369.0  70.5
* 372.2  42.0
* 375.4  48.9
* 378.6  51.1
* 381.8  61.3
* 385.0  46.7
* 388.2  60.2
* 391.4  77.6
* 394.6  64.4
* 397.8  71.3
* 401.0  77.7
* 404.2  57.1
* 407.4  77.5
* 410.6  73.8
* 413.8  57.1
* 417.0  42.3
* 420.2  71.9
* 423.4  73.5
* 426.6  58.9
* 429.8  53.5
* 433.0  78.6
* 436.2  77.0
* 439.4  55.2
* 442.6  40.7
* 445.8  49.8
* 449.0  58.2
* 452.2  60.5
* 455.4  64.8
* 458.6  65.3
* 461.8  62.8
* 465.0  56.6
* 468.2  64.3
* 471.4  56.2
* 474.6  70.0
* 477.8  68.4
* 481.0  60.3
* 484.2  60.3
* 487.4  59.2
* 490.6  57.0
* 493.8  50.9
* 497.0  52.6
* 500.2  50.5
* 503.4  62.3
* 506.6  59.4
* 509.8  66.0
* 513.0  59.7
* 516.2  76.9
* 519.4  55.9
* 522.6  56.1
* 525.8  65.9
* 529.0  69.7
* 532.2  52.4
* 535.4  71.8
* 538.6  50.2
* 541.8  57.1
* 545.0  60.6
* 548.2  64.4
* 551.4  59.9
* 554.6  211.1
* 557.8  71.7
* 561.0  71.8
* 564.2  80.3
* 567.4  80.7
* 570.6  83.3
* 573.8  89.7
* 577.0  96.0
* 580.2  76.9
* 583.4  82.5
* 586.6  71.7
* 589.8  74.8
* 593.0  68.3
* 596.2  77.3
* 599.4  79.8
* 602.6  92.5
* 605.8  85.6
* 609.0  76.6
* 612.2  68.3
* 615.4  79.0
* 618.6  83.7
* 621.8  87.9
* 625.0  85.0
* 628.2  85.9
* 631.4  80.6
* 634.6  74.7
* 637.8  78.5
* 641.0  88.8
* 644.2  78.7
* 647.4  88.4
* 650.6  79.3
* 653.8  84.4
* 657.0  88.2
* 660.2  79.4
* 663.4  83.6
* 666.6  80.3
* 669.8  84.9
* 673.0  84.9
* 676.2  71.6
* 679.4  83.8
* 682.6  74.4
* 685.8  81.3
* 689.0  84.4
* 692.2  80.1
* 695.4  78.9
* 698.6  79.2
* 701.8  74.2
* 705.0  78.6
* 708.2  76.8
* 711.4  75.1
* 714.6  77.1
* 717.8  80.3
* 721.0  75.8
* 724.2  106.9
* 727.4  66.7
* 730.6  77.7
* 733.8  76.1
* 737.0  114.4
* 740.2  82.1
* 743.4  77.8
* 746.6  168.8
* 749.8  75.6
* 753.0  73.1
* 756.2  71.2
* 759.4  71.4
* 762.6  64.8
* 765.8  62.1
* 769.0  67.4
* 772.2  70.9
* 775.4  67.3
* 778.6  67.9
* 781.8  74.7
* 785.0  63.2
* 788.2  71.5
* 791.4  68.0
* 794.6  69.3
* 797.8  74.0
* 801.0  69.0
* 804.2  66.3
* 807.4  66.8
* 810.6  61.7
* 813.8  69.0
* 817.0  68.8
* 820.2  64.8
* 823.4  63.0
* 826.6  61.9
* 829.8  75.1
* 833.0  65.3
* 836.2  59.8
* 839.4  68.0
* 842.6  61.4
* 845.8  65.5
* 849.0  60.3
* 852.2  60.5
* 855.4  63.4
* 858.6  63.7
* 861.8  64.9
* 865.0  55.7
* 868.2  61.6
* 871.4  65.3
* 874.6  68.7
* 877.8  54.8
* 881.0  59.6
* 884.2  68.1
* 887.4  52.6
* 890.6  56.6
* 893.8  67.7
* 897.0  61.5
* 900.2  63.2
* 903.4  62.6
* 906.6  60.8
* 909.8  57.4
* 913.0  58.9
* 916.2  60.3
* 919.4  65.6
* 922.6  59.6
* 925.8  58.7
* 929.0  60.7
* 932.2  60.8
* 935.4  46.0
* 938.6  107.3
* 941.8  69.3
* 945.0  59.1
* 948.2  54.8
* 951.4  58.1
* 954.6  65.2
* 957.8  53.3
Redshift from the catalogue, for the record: 0.49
